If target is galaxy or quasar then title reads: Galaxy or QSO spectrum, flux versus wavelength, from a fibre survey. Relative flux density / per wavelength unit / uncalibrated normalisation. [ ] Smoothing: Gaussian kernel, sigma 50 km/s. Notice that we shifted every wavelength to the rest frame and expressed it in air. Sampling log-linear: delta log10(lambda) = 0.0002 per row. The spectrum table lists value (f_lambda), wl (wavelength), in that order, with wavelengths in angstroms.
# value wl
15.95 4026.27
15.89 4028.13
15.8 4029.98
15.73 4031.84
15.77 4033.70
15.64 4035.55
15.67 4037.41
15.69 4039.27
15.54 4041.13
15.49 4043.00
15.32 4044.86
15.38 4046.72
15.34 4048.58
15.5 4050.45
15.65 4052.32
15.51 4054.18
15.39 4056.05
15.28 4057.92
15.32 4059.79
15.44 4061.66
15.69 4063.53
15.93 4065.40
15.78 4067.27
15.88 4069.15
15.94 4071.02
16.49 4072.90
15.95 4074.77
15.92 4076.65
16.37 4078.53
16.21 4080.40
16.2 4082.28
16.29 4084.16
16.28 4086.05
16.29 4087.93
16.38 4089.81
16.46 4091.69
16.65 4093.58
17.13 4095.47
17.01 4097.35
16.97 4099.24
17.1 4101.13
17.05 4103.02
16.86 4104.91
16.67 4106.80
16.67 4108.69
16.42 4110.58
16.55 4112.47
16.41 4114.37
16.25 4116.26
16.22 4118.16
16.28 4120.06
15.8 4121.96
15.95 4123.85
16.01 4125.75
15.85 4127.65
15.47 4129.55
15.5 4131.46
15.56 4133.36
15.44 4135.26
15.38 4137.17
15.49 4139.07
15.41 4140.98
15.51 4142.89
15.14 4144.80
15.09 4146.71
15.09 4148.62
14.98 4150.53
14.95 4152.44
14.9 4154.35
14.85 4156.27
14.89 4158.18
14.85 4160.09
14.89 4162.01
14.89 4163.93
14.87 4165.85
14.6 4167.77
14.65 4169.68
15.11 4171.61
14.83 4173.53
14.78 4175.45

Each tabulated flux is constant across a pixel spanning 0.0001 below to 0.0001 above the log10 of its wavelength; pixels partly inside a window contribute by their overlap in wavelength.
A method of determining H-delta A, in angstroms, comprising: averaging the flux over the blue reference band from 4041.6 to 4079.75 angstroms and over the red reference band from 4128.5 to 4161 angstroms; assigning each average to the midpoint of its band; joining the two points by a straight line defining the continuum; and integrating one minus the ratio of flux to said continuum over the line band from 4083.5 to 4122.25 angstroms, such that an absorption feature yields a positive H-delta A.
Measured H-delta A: -2.8 angstroms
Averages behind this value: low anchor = 15.7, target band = 16.6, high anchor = 15.2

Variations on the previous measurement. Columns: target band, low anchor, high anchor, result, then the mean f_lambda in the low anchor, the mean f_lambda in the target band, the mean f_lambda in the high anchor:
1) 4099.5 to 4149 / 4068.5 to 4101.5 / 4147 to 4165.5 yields -1.24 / 16.4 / 16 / 14.9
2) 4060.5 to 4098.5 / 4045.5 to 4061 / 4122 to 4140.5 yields -1.77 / 15.4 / 16.2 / 15.6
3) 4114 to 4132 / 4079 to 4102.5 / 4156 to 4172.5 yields -0.17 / 16.6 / 16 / 14.8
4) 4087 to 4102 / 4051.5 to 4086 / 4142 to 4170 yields -1.11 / 15.9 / 16.7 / 15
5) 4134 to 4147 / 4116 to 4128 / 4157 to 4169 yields 0.11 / 16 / 15.4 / 14.8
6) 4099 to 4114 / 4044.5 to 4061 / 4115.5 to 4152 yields -1.19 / 15.4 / 16.8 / 15.6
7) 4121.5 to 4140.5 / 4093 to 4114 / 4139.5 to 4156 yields 0.16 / 16.8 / 15.6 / 15.1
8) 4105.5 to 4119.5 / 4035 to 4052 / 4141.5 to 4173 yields -1.19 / 15.5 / 16.5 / 15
